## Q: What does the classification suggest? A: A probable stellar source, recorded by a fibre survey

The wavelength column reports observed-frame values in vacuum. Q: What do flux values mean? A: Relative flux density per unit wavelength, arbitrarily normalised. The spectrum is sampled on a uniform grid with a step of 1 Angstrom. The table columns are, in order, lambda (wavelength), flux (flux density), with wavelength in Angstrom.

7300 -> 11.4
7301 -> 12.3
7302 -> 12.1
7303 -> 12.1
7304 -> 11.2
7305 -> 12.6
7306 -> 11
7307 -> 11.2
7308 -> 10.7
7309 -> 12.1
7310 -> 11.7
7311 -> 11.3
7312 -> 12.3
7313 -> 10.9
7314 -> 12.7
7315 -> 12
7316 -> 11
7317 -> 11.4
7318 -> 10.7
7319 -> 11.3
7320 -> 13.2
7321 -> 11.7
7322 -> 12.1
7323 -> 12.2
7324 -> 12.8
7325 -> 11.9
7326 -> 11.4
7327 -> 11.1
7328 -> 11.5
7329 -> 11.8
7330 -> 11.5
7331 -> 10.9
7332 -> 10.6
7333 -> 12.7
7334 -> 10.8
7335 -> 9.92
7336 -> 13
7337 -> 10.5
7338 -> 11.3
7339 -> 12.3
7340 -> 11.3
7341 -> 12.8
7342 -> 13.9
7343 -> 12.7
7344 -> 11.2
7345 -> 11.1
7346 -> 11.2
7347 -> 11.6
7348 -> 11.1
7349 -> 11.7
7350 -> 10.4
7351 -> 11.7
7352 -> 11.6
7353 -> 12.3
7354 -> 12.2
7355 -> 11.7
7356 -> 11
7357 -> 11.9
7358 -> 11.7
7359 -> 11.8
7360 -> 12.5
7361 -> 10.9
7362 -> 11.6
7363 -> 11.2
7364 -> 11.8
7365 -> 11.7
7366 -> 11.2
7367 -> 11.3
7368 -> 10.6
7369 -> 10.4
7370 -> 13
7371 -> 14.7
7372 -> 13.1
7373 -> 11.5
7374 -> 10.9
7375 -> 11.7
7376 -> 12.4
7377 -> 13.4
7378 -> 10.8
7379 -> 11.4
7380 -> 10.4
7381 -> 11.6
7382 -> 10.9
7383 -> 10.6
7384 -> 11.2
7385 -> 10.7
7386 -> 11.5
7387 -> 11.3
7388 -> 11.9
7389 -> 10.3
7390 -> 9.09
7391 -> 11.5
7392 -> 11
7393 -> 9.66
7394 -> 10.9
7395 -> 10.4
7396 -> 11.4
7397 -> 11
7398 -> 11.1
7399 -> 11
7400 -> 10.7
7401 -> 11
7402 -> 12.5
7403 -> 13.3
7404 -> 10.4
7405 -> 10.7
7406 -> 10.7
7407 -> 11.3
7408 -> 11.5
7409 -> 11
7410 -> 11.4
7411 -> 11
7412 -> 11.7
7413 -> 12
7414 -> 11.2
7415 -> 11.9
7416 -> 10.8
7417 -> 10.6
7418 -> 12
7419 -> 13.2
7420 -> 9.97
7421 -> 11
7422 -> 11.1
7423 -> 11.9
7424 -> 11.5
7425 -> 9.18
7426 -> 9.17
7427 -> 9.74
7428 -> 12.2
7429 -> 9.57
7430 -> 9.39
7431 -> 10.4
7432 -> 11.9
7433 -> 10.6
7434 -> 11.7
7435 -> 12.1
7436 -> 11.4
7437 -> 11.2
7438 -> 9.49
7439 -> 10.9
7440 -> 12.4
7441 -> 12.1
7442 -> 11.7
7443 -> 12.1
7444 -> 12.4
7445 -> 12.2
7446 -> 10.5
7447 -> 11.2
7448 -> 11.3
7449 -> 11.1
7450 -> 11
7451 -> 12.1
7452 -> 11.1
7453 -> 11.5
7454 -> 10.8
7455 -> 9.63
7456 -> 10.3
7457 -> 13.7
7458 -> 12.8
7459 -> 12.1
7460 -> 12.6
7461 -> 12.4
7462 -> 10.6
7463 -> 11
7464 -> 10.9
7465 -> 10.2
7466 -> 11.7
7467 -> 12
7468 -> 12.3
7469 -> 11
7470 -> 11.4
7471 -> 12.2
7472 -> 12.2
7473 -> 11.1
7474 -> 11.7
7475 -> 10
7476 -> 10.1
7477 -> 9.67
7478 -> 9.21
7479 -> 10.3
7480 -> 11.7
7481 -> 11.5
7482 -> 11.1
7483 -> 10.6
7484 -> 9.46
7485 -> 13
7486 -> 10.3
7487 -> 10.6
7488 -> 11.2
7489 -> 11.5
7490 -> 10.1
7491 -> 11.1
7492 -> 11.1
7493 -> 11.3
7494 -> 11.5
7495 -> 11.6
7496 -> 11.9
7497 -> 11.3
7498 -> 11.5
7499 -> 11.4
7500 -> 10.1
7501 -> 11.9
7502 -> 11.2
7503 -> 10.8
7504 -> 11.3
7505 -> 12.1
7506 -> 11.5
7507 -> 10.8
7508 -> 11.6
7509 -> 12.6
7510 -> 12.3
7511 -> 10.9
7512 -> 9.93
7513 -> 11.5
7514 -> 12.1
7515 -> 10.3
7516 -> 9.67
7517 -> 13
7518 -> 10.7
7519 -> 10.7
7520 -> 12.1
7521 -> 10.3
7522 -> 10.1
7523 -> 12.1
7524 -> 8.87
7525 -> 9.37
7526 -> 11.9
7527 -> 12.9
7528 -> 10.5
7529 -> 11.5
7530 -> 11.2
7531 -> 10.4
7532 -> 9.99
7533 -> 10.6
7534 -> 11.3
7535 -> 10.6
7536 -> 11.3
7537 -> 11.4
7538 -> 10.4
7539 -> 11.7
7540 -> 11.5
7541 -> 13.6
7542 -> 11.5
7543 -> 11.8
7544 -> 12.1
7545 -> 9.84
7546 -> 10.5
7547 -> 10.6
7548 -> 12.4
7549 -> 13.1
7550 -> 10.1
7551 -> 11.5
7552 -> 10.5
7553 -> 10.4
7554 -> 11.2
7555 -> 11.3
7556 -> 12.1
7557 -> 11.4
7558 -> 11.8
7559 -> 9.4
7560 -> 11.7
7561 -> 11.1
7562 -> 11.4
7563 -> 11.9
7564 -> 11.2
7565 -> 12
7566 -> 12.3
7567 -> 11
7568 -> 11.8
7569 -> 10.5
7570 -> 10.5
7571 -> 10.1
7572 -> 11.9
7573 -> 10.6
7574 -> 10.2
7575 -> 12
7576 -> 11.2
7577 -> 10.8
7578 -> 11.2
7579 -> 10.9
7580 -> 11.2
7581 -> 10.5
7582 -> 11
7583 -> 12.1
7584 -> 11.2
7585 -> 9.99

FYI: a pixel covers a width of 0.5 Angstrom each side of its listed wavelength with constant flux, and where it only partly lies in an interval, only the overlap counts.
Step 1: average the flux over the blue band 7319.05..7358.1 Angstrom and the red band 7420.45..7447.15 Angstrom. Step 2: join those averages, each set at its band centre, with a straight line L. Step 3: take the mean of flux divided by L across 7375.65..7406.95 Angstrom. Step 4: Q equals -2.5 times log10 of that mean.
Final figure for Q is 0.02 mag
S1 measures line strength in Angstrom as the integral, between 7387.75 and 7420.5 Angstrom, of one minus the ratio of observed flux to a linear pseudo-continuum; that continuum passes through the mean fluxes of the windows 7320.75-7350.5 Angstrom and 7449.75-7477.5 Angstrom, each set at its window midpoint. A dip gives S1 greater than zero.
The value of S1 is 1.0 Angstrom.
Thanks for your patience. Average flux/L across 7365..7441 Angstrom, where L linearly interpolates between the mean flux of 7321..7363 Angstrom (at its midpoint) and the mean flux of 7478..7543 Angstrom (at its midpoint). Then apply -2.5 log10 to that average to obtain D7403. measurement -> 0.026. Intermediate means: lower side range 11.7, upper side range 11.1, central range 11.2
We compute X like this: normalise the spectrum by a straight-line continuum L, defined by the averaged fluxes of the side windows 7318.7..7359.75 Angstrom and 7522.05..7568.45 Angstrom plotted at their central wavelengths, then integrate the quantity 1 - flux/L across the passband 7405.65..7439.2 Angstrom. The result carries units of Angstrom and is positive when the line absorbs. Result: 1.4 Angstrom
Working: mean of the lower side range 11.7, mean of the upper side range 11.2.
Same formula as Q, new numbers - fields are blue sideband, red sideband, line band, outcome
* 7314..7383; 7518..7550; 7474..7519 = 0.02 mag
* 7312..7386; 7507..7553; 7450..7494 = 0.01 mag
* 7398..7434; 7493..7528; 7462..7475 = -0.02 mag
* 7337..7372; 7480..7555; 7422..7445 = 0.04 mag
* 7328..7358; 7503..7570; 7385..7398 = 0.07 mag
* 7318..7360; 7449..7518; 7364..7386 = 0.00 mag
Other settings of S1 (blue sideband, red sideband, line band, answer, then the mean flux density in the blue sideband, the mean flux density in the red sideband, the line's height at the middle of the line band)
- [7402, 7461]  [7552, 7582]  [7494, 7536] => 0.23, 11.3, 11.1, 11.2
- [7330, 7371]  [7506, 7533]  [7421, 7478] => 0.40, 11.6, 11.1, 11.3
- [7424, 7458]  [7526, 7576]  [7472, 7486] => 0.50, 11.1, 11.2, 11.2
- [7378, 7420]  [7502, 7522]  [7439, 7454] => -0.51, 11.1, 11.2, 11.2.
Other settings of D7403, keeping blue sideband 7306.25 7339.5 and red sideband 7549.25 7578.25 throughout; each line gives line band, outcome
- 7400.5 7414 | 0.002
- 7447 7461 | -0.020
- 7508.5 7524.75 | 0.019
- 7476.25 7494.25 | 0.046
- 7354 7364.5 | -0.011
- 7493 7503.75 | -0.004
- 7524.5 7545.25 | -0.002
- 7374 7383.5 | 0.005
